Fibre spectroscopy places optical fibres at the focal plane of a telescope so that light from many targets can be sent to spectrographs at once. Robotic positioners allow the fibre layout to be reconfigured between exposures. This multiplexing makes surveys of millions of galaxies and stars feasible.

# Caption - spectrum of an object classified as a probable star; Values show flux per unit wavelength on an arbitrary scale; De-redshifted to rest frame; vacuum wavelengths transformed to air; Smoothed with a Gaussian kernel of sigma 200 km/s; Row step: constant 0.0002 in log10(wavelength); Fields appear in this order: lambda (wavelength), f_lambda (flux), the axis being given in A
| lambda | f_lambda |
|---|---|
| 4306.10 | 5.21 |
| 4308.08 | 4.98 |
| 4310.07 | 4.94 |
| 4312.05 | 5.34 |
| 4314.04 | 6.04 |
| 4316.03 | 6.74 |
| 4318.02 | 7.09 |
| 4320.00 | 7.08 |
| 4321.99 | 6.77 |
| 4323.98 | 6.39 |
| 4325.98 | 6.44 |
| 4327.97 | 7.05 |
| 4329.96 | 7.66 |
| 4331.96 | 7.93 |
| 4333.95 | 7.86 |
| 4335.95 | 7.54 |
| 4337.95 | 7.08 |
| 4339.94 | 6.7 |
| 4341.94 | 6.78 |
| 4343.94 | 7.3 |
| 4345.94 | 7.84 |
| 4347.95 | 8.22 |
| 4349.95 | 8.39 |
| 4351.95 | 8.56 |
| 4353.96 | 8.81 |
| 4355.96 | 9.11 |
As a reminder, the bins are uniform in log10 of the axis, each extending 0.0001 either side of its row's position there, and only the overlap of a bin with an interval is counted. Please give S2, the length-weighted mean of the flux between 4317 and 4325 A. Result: 6.83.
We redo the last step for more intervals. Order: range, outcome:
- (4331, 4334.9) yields 7.91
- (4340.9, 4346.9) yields 7.3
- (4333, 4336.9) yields 7.69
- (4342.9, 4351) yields 7.94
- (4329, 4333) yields 7.8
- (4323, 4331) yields 6.88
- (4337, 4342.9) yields 6.86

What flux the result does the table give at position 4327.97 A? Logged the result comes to 7.05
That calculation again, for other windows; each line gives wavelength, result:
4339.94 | 6.7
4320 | 7.08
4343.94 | 7.3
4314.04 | 6.04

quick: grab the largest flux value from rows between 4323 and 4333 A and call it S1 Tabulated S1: 7.93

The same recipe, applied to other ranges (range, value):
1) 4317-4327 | 7.09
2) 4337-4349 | 8.22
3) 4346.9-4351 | 8.39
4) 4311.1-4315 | 6.04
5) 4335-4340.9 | 7.54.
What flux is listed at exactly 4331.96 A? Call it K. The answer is 7.93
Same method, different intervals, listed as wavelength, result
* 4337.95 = 7.08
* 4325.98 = 6.44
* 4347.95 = 8.22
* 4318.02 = 7.09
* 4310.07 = 4.94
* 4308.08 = 4.98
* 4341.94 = 6.78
